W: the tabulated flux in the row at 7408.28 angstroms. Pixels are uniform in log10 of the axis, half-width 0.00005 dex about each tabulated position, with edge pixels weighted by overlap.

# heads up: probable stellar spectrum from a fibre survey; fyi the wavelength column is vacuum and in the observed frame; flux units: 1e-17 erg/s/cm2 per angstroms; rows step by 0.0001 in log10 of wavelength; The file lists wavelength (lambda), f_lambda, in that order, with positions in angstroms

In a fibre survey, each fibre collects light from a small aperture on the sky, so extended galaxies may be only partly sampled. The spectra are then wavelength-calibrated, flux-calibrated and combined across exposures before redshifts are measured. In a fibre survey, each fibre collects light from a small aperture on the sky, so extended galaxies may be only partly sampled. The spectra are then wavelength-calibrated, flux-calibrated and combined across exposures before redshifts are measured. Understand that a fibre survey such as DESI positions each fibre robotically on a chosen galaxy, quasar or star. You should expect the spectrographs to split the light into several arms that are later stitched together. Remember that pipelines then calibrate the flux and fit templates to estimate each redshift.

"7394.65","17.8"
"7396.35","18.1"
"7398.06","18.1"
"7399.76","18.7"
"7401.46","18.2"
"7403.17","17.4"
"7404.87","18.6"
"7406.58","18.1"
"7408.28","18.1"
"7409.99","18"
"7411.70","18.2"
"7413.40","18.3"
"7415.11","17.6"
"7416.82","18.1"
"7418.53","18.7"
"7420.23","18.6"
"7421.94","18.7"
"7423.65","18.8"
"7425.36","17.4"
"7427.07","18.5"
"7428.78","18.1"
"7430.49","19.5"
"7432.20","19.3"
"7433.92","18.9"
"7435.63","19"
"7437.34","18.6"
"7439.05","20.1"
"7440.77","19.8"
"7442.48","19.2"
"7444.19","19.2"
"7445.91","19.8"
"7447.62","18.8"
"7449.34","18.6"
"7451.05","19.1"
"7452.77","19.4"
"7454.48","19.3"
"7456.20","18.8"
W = 18.1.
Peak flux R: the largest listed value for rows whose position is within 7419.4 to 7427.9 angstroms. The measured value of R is 18.8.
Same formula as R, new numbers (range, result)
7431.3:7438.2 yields 19.3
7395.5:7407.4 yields 18.7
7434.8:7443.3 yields 20.1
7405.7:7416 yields 18.3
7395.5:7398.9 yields 18.1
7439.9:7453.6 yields 19.8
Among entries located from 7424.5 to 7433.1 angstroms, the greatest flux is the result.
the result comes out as 19.5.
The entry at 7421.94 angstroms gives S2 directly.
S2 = 18.7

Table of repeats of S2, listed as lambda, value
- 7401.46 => 18.2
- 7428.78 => 18.1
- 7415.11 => 17.6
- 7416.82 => 18.1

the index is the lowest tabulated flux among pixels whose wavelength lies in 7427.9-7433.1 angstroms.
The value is 18.1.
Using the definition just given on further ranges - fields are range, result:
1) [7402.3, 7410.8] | 17.4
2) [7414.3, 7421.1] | 17.6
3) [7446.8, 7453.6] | 18.6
